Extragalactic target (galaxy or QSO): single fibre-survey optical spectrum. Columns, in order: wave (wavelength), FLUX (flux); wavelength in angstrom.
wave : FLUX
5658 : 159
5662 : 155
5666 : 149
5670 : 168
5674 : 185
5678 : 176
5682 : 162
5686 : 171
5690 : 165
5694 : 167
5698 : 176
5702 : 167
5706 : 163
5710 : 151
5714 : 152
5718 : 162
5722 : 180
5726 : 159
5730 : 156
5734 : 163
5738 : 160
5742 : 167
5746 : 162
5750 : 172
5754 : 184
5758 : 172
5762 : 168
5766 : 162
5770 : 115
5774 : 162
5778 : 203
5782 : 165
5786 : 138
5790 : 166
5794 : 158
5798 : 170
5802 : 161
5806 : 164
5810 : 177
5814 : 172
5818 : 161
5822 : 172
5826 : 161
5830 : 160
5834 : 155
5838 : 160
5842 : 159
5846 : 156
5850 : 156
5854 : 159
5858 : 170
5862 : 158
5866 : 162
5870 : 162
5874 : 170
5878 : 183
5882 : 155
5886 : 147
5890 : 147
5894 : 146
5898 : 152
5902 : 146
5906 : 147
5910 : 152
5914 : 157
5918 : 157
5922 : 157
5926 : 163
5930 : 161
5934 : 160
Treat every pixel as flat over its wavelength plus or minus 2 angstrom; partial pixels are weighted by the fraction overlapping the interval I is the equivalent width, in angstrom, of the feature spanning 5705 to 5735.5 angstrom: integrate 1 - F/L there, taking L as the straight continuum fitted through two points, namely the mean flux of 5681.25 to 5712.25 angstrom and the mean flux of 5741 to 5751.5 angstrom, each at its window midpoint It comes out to 0.98 angstrom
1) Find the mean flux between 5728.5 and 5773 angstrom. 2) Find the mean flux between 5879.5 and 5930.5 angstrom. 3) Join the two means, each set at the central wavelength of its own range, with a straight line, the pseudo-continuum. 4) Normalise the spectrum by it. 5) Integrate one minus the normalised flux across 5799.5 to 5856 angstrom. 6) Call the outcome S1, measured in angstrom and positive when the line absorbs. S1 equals -1.8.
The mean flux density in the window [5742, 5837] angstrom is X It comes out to 164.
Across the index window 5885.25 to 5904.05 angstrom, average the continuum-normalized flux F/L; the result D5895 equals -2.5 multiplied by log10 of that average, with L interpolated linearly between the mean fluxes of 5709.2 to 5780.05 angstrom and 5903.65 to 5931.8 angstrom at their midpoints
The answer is 0.07 mag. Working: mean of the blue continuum 164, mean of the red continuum 156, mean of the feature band 148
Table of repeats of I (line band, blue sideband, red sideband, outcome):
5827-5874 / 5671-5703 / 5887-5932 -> -0.7 angstrom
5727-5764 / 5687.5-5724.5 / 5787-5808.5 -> -0.7 angstrom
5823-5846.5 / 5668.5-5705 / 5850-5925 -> 0.2 angstrom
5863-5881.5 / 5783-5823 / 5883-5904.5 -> -1.9 angstrom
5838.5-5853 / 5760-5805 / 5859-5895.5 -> 0.2 angstrom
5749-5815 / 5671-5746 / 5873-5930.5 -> -1.3 angstrom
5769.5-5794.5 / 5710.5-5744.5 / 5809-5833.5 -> 0.5 angstrom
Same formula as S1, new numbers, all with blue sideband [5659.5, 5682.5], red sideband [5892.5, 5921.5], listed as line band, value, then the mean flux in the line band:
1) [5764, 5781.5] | -0.1 angstrom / 161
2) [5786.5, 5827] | -2.0 angstrom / 165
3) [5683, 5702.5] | -0.5 angstrom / 169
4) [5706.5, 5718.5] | 0.6 angstrom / 155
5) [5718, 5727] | -0.3 angstrom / 169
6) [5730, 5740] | 0.1 angstrom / 160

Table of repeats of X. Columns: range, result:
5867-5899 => 158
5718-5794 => 164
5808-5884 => 164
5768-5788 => 157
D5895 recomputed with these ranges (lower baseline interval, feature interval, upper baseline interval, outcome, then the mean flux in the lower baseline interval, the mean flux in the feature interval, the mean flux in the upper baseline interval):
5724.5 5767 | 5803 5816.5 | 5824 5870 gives -0.05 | 166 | 170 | 160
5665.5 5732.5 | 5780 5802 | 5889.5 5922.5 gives 0.00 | 166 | 160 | 151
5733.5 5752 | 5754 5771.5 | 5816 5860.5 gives 0.04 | 165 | 159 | 161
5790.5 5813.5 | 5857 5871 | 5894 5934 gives -0.02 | 166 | 163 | 154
